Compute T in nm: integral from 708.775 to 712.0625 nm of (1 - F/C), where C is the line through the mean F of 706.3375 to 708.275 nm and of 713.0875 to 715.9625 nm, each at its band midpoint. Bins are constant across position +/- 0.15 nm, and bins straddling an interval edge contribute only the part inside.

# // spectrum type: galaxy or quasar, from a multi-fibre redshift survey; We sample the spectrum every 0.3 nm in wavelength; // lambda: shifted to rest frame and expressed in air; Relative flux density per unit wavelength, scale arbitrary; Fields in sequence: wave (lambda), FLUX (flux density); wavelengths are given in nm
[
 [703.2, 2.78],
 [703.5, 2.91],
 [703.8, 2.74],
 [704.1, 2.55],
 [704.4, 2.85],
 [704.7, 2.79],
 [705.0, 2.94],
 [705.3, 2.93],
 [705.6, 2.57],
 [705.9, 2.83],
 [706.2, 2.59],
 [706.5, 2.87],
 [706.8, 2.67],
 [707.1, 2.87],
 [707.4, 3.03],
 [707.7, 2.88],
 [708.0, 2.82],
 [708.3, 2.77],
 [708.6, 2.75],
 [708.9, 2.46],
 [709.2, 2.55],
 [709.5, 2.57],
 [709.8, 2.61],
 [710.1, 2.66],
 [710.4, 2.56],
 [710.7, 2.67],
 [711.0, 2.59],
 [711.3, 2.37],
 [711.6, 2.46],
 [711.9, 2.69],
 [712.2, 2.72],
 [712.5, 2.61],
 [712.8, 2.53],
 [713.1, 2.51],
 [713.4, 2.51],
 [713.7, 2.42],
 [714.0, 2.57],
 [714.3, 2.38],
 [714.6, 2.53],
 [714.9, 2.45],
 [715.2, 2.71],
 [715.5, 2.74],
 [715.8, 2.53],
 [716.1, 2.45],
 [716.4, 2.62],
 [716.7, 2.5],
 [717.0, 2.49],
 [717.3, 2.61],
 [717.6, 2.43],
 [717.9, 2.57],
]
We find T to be 0.181 nm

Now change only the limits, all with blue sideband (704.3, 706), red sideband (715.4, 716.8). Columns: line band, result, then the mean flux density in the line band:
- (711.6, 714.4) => 0.095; 2.55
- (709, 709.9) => 0.049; 2.57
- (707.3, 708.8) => -0.044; 2.83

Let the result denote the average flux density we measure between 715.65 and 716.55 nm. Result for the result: 2.53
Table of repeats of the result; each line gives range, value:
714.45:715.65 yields 2.61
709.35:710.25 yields 2.61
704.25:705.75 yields 2.82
